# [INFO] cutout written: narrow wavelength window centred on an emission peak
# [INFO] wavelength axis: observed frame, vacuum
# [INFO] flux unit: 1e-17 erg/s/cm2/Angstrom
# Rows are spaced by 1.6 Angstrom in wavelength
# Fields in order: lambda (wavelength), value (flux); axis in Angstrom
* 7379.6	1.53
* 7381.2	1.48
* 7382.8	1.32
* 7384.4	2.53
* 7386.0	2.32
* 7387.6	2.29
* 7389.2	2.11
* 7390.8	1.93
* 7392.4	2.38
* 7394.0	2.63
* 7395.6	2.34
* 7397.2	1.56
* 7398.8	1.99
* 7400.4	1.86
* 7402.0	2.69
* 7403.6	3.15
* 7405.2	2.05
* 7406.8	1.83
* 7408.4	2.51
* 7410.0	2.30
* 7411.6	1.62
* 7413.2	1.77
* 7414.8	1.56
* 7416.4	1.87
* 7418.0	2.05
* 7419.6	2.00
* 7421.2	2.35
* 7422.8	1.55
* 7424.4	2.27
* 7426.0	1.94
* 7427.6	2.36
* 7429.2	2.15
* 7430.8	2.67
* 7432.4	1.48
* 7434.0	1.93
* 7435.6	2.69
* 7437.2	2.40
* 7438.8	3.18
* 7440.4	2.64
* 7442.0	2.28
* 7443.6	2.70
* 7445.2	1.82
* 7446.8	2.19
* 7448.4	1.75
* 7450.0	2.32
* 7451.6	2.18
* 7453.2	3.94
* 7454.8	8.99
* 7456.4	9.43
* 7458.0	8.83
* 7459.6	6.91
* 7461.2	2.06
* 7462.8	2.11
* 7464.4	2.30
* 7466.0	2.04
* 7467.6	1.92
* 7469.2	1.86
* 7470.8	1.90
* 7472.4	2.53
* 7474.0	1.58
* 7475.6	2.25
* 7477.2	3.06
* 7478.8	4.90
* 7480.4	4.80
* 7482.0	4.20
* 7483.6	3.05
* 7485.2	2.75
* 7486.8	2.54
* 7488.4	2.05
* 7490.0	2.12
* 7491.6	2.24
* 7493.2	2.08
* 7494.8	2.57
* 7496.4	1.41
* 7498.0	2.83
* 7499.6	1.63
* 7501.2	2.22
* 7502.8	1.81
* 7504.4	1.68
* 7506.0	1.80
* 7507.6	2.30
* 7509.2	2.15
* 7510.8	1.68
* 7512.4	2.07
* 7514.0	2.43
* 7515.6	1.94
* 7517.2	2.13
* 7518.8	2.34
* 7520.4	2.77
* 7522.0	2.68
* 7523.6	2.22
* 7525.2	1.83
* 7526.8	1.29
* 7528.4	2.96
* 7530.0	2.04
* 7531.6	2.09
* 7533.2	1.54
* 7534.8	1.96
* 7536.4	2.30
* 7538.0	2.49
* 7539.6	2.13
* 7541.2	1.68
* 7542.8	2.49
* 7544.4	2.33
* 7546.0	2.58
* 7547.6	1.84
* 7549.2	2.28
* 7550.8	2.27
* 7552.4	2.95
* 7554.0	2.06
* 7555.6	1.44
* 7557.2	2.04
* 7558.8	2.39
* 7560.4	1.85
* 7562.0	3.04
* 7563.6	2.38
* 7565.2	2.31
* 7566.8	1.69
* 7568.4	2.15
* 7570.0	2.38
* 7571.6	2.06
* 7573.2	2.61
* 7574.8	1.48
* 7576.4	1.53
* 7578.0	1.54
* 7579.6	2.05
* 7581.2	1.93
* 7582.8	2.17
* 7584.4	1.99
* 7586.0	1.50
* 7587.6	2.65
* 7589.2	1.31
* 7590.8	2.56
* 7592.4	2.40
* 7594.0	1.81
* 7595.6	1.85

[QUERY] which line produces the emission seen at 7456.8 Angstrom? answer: H-alpha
